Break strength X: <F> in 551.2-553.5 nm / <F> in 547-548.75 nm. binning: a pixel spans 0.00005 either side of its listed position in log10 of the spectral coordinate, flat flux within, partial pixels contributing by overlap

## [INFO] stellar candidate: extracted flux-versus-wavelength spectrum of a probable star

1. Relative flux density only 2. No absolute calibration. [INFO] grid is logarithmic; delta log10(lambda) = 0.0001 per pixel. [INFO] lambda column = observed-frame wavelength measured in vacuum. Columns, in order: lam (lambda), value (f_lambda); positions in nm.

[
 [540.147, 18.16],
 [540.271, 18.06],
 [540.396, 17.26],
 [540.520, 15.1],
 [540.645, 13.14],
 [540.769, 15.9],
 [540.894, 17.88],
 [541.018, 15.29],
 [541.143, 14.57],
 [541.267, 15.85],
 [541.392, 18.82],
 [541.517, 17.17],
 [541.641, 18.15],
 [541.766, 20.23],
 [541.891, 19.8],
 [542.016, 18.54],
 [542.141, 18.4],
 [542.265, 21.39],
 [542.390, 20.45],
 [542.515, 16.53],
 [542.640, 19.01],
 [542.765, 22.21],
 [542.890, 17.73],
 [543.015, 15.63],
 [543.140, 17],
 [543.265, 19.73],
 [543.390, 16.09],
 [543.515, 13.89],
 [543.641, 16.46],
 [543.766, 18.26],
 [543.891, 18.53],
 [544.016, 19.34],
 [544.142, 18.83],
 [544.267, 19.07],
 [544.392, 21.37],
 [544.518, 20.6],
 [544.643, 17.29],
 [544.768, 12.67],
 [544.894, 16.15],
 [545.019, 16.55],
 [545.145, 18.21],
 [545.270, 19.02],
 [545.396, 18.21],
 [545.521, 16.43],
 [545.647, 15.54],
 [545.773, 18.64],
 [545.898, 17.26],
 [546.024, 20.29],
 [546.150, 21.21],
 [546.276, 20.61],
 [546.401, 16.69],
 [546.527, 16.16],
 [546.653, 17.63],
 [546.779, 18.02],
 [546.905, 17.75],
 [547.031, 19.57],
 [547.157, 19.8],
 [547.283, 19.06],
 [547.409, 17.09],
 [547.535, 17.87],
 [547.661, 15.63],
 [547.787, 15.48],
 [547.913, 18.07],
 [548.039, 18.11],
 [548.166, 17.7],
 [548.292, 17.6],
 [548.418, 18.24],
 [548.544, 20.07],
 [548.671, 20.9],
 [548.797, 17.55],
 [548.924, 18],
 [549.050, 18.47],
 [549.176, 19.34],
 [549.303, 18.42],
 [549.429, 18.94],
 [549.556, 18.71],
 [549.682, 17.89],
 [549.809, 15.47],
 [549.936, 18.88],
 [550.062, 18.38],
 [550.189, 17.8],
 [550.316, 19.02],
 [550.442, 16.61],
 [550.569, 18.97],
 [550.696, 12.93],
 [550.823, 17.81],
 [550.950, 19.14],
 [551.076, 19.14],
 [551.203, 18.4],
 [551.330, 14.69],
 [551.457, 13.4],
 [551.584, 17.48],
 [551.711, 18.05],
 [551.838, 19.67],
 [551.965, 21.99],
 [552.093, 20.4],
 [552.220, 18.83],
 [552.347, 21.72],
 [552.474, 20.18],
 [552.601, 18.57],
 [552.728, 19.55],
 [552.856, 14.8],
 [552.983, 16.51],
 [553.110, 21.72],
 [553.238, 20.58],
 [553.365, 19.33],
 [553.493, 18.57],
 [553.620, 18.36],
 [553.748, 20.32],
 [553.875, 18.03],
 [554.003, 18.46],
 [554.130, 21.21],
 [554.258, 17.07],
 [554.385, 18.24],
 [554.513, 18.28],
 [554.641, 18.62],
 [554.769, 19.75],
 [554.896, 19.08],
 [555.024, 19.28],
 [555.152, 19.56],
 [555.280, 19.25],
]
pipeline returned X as 1.03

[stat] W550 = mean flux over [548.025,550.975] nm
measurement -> 18.1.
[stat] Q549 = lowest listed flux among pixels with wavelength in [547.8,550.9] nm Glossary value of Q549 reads 12.93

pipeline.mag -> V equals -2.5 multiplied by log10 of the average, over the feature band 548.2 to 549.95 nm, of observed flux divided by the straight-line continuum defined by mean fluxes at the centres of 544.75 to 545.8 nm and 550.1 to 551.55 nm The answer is -0.08 mag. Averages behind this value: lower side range 16.9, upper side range 17.1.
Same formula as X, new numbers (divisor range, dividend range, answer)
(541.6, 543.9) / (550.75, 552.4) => 1.01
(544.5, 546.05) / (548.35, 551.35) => 1.05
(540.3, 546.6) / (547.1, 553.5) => 1.03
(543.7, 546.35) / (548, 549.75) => 1.02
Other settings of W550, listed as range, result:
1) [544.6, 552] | 17.9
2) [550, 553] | 18.1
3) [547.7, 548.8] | 18.2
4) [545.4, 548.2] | 17.9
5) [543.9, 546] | 17.9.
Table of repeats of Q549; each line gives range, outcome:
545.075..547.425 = 15.54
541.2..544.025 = 13.89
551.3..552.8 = 13.4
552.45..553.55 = 14.8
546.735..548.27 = 15.48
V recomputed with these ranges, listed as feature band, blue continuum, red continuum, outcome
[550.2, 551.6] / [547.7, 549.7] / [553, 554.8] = 0.096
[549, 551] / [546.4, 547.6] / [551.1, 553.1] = 0.020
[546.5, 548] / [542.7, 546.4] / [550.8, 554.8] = 0.031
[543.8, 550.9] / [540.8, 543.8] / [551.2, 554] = 0.013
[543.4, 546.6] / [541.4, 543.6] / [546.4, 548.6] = 0.013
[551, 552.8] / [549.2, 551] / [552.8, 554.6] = -0.027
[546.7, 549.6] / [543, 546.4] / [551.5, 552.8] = 0.022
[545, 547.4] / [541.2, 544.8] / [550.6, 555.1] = 0.008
